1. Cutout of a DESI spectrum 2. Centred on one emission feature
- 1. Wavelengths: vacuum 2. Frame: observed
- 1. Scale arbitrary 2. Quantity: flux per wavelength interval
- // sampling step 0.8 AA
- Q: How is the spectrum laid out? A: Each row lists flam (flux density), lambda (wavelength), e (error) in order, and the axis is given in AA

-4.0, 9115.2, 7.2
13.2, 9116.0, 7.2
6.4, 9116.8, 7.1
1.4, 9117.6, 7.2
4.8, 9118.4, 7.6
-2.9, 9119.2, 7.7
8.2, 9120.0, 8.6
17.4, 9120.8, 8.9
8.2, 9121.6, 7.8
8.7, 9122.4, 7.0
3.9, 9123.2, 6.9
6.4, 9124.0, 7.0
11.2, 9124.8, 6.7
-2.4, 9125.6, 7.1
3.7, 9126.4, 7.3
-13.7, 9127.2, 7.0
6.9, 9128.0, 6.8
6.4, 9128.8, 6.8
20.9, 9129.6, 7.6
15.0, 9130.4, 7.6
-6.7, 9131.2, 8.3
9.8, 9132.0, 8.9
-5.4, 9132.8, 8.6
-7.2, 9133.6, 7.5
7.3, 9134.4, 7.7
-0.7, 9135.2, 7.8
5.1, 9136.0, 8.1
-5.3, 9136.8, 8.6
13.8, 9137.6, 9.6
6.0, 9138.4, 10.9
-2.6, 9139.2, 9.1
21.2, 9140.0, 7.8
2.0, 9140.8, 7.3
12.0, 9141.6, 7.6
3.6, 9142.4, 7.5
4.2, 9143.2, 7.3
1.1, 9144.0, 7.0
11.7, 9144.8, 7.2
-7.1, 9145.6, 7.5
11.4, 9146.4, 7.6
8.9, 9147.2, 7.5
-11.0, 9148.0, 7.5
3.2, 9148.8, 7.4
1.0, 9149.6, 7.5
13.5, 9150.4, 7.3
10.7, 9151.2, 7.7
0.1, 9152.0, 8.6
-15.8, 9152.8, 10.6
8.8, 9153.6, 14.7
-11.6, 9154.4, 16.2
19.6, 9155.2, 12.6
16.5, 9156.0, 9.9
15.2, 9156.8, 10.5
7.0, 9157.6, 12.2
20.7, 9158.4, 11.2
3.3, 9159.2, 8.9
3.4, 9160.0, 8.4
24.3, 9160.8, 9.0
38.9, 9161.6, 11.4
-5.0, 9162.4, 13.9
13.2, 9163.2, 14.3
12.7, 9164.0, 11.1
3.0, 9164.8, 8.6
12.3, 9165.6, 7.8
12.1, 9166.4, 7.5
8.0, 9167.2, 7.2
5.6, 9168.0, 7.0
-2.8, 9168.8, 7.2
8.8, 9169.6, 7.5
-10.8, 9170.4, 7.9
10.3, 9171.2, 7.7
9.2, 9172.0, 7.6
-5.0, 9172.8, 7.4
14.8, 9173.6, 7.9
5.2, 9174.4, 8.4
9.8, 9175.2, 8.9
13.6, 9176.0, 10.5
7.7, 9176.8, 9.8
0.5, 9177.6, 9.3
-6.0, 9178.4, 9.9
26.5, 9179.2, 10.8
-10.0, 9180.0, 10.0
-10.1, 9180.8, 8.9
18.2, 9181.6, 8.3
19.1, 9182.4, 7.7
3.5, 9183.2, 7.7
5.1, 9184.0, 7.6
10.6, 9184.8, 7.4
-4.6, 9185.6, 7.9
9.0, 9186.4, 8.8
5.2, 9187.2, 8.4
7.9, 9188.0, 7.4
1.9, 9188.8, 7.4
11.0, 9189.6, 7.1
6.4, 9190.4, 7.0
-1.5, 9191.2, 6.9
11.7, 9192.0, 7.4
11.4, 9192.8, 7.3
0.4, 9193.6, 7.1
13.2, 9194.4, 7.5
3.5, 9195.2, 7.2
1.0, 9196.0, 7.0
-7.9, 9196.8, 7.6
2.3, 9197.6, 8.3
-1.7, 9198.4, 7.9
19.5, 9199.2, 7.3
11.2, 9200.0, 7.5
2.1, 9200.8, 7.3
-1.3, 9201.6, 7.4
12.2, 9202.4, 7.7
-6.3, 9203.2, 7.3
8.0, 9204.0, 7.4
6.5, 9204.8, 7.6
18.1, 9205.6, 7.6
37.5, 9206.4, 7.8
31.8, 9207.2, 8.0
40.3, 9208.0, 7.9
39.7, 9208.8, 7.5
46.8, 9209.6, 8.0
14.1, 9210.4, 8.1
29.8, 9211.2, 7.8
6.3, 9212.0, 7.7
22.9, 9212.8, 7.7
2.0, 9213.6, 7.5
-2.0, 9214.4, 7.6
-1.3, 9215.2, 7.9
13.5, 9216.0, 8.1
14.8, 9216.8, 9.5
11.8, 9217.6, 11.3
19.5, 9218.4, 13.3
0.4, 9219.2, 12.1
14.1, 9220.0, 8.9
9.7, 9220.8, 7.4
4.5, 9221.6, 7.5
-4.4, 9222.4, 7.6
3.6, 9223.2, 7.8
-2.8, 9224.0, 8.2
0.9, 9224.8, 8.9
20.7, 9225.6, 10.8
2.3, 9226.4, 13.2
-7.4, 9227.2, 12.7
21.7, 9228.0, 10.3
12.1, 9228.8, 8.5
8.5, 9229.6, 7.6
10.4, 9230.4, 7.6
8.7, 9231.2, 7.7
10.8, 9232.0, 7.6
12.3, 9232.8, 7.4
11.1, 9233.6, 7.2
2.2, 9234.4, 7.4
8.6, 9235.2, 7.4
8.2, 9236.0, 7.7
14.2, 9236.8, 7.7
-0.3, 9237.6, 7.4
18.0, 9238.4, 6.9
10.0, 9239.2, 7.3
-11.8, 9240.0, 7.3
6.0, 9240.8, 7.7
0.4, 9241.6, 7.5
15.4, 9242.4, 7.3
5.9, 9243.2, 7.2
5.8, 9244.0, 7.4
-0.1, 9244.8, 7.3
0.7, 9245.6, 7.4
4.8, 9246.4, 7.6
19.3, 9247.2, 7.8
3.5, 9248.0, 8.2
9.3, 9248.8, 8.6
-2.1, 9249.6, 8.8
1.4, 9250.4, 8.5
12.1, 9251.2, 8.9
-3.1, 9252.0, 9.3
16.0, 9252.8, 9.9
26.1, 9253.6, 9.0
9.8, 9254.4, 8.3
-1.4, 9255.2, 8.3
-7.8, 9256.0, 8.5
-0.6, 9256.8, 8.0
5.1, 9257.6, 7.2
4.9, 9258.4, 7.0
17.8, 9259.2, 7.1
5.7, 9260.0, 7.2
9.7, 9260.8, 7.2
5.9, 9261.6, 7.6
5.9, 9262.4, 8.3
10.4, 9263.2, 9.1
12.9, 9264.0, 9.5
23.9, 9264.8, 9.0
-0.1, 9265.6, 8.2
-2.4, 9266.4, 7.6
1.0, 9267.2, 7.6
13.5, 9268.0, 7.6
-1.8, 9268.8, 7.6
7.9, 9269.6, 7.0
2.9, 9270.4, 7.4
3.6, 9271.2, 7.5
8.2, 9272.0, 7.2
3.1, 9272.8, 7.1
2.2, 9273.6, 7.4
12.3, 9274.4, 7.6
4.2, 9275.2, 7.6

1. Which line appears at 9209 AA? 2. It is H-beta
